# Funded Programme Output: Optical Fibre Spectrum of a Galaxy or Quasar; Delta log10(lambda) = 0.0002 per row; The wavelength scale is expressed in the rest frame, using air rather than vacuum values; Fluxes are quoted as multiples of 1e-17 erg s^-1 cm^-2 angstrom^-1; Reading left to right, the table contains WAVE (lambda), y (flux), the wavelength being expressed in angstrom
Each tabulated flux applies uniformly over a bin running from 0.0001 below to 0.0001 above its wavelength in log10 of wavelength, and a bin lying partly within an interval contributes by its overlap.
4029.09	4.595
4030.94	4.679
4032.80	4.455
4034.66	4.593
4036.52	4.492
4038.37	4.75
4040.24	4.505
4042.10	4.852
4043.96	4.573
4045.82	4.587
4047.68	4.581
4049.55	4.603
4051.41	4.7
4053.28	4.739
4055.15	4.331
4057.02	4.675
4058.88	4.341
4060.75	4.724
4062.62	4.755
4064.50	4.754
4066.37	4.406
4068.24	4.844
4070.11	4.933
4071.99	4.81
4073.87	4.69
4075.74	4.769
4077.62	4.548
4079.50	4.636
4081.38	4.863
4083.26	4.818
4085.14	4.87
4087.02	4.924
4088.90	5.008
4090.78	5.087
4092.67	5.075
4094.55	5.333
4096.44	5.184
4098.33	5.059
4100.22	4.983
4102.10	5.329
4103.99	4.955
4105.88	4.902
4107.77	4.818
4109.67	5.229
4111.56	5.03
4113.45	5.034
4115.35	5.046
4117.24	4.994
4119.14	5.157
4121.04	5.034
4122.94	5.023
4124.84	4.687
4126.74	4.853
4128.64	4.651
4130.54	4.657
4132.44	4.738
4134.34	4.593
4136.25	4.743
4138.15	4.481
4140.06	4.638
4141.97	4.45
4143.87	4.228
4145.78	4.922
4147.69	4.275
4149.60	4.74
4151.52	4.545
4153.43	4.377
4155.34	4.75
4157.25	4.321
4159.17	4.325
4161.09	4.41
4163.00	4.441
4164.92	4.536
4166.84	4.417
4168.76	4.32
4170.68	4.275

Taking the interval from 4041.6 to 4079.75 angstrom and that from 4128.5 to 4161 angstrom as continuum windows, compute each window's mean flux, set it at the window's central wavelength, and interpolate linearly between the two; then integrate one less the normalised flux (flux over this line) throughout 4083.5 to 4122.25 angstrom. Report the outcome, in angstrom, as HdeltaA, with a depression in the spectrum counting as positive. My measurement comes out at -3.7 angstrom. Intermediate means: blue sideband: 4.66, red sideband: 4.55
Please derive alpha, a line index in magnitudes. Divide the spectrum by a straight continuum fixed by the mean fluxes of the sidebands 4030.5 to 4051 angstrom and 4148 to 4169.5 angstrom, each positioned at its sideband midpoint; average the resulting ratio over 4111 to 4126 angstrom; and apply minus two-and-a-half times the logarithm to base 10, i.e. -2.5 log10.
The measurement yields -0.110 mag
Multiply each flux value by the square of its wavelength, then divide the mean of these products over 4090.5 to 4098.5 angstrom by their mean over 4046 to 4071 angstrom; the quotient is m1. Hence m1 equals 1.13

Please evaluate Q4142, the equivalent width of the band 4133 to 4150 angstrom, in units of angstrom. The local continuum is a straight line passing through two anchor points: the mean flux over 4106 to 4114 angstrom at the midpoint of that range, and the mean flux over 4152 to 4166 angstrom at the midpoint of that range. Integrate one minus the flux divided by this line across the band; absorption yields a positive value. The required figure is 0.3 angstrom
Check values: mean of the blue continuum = 5.01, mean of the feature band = 4.56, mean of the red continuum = 4.46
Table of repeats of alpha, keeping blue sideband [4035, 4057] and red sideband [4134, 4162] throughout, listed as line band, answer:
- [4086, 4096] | -0.12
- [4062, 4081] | -0.03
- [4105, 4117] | -0.10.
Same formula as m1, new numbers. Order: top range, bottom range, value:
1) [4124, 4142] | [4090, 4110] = 0.93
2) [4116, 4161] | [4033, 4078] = 1.04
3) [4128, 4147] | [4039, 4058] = 1.04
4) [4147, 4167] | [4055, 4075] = 1.00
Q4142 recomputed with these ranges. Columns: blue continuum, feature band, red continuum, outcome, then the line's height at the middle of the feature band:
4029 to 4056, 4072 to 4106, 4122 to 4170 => -2.7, 4.59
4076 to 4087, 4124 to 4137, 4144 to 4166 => -0.3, 4.59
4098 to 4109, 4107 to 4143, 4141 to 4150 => -0.6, 4.76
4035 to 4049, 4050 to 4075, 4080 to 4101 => 0.6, 4.78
